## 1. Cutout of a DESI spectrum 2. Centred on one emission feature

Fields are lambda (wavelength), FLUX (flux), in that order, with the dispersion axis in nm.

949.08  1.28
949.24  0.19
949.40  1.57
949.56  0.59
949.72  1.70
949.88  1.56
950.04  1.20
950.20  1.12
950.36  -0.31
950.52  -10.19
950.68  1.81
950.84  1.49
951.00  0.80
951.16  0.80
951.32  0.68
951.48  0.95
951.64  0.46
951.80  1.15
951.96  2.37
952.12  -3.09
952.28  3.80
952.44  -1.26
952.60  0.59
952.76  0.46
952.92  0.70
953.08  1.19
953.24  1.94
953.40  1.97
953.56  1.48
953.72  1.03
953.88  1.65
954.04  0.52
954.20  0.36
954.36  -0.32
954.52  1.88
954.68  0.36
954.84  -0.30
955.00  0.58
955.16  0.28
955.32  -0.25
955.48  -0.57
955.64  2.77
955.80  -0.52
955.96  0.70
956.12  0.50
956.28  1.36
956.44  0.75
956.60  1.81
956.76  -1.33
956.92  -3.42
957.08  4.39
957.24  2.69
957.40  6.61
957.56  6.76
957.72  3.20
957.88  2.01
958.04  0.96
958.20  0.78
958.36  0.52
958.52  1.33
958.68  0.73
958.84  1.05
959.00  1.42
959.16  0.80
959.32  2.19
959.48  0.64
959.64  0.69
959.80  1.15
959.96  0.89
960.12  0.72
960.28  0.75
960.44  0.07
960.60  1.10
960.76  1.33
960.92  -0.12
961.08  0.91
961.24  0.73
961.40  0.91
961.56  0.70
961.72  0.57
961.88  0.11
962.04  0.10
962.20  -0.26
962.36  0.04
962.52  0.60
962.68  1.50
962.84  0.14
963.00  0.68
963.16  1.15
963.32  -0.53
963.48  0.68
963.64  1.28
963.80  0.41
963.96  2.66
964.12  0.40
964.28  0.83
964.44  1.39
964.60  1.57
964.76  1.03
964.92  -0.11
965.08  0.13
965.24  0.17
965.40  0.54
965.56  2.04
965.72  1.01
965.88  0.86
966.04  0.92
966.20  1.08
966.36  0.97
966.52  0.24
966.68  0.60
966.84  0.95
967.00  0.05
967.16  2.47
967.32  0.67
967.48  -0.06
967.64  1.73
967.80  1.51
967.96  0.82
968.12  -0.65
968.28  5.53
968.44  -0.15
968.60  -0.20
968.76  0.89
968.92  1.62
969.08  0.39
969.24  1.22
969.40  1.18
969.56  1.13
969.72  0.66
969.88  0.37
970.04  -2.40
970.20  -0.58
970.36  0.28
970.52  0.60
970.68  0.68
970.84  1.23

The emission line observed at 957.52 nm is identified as H-beta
